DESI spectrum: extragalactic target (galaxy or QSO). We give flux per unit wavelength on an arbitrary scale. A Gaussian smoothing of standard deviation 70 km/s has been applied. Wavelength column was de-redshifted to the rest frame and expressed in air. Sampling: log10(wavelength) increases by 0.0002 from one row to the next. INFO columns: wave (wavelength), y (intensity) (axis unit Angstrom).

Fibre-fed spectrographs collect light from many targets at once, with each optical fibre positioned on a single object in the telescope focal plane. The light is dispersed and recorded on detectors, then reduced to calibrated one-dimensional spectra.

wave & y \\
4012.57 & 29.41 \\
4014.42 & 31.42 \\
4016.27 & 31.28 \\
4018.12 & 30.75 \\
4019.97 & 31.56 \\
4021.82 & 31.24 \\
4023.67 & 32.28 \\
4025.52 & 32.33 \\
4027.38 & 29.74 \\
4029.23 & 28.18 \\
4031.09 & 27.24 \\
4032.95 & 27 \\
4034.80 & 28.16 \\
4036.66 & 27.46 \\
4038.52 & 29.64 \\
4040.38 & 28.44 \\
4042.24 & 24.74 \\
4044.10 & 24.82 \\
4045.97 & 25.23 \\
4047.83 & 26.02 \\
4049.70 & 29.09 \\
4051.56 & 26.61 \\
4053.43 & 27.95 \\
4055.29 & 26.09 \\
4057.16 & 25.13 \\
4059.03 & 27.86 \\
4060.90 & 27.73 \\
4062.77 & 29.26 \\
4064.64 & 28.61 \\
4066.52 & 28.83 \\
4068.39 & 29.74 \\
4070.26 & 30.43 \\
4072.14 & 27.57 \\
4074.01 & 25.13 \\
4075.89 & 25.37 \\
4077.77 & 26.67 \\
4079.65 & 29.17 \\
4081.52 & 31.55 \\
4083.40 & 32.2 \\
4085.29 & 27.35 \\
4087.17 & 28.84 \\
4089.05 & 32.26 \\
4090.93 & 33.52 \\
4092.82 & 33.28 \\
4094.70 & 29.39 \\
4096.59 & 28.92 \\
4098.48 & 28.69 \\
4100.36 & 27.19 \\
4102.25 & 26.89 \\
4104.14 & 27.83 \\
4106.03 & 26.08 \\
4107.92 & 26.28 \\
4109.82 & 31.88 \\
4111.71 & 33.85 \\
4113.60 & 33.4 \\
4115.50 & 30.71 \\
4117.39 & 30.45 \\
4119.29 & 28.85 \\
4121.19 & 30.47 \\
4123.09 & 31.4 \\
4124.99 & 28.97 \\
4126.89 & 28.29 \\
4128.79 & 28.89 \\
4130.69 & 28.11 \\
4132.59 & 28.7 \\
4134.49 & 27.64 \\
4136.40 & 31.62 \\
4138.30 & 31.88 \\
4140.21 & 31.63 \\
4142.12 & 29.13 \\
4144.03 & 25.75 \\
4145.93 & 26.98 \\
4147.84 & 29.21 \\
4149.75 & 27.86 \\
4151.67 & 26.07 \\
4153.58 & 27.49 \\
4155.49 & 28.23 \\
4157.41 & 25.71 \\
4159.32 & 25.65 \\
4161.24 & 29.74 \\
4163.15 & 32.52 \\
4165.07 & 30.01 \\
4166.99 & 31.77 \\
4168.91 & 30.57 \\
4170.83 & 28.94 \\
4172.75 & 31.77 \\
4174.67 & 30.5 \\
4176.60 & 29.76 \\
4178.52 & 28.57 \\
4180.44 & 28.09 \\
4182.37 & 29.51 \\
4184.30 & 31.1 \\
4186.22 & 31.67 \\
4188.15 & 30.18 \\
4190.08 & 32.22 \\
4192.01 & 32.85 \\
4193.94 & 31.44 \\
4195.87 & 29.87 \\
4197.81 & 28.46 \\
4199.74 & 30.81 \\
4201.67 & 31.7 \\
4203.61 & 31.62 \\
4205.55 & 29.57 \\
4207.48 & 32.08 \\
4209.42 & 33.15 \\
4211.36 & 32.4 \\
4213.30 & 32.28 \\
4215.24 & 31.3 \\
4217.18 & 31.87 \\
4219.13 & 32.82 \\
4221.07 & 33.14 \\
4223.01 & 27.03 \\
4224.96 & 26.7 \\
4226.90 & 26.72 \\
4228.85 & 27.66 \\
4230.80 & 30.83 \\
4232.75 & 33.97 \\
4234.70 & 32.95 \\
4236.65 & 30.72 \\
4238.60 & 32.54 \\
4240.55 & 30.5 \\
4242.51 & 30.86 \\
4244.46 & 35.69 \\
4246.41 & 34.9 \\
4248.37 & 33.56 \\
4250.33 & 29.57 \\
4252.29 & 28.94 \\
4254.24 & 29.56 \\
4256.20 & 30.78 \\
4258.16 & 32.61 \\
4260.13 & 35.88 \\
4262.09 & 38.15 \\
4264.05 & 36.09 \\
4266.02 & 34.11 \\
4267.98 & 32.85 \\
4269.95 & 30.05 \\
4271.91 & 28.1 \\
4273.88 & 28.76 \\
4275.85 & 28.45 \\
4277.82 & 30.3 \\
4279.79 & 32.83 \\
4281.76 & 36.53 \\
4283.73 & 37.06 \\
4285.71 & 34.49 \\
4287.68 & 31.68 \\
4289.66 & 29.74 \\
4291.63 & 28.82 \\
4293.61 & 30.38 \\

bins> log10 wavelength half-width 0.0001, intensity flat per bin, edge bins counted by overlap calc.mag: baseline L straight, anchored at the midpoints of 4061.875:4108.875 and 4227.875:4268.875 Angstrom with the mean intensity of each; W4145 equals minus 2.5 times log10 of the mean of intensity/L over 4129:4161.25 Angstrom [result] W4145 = 0.07 mag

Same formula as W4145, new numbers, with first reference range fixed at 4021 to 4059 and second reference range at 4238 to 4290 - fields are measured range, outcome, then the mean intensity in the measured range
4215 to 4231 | 0.07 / 29.7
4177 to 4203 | 0.01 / 30.5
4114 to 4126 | -0.03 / 30.3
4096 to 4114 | 0.01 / 29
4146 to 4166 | 0.08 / 28.2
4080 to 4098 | -0.07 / 30.7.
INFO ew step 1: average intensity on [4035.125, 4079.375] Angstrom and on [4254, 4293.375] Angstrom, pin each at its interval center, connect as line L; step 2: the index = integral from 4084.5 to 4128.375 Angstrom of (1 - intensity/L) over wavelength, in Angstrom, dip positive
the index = -2.0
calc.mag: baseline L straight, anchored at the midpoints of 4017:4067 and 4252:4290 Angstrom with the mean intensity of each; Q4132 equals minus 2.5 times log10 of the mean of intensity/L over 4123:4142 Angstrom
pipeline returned 0.01 mag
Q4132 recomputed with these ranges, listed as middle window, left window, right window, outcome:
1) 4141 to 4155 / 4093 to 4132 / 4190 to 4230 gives 0.087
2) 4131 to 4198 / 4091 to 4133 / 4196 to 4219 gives 0.038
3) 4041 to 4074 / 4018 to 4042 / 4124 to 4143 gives 0.079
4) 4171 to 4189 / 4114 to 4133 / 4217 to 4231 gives -0.022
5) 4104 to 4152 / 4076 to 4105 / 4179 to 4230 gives 0.017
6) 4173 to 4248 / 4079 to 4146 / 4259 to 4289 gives 0.023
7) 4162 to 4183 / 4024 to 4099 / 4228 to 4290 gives 0.014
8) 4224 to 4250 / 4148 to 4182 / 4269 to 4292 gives -0.026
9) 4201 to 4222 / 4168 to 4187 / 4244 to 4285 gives -0.033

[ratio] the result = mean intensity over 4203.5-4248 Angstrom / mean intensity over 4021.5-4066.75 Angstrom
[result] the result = 1.12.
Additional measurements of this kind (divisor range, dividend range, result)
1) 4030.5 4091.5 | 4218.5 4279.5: 1.12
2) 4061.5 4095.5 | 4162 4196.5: 1.04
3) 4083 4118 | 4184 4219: 1.05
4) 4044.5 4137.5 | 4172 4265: 1.09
